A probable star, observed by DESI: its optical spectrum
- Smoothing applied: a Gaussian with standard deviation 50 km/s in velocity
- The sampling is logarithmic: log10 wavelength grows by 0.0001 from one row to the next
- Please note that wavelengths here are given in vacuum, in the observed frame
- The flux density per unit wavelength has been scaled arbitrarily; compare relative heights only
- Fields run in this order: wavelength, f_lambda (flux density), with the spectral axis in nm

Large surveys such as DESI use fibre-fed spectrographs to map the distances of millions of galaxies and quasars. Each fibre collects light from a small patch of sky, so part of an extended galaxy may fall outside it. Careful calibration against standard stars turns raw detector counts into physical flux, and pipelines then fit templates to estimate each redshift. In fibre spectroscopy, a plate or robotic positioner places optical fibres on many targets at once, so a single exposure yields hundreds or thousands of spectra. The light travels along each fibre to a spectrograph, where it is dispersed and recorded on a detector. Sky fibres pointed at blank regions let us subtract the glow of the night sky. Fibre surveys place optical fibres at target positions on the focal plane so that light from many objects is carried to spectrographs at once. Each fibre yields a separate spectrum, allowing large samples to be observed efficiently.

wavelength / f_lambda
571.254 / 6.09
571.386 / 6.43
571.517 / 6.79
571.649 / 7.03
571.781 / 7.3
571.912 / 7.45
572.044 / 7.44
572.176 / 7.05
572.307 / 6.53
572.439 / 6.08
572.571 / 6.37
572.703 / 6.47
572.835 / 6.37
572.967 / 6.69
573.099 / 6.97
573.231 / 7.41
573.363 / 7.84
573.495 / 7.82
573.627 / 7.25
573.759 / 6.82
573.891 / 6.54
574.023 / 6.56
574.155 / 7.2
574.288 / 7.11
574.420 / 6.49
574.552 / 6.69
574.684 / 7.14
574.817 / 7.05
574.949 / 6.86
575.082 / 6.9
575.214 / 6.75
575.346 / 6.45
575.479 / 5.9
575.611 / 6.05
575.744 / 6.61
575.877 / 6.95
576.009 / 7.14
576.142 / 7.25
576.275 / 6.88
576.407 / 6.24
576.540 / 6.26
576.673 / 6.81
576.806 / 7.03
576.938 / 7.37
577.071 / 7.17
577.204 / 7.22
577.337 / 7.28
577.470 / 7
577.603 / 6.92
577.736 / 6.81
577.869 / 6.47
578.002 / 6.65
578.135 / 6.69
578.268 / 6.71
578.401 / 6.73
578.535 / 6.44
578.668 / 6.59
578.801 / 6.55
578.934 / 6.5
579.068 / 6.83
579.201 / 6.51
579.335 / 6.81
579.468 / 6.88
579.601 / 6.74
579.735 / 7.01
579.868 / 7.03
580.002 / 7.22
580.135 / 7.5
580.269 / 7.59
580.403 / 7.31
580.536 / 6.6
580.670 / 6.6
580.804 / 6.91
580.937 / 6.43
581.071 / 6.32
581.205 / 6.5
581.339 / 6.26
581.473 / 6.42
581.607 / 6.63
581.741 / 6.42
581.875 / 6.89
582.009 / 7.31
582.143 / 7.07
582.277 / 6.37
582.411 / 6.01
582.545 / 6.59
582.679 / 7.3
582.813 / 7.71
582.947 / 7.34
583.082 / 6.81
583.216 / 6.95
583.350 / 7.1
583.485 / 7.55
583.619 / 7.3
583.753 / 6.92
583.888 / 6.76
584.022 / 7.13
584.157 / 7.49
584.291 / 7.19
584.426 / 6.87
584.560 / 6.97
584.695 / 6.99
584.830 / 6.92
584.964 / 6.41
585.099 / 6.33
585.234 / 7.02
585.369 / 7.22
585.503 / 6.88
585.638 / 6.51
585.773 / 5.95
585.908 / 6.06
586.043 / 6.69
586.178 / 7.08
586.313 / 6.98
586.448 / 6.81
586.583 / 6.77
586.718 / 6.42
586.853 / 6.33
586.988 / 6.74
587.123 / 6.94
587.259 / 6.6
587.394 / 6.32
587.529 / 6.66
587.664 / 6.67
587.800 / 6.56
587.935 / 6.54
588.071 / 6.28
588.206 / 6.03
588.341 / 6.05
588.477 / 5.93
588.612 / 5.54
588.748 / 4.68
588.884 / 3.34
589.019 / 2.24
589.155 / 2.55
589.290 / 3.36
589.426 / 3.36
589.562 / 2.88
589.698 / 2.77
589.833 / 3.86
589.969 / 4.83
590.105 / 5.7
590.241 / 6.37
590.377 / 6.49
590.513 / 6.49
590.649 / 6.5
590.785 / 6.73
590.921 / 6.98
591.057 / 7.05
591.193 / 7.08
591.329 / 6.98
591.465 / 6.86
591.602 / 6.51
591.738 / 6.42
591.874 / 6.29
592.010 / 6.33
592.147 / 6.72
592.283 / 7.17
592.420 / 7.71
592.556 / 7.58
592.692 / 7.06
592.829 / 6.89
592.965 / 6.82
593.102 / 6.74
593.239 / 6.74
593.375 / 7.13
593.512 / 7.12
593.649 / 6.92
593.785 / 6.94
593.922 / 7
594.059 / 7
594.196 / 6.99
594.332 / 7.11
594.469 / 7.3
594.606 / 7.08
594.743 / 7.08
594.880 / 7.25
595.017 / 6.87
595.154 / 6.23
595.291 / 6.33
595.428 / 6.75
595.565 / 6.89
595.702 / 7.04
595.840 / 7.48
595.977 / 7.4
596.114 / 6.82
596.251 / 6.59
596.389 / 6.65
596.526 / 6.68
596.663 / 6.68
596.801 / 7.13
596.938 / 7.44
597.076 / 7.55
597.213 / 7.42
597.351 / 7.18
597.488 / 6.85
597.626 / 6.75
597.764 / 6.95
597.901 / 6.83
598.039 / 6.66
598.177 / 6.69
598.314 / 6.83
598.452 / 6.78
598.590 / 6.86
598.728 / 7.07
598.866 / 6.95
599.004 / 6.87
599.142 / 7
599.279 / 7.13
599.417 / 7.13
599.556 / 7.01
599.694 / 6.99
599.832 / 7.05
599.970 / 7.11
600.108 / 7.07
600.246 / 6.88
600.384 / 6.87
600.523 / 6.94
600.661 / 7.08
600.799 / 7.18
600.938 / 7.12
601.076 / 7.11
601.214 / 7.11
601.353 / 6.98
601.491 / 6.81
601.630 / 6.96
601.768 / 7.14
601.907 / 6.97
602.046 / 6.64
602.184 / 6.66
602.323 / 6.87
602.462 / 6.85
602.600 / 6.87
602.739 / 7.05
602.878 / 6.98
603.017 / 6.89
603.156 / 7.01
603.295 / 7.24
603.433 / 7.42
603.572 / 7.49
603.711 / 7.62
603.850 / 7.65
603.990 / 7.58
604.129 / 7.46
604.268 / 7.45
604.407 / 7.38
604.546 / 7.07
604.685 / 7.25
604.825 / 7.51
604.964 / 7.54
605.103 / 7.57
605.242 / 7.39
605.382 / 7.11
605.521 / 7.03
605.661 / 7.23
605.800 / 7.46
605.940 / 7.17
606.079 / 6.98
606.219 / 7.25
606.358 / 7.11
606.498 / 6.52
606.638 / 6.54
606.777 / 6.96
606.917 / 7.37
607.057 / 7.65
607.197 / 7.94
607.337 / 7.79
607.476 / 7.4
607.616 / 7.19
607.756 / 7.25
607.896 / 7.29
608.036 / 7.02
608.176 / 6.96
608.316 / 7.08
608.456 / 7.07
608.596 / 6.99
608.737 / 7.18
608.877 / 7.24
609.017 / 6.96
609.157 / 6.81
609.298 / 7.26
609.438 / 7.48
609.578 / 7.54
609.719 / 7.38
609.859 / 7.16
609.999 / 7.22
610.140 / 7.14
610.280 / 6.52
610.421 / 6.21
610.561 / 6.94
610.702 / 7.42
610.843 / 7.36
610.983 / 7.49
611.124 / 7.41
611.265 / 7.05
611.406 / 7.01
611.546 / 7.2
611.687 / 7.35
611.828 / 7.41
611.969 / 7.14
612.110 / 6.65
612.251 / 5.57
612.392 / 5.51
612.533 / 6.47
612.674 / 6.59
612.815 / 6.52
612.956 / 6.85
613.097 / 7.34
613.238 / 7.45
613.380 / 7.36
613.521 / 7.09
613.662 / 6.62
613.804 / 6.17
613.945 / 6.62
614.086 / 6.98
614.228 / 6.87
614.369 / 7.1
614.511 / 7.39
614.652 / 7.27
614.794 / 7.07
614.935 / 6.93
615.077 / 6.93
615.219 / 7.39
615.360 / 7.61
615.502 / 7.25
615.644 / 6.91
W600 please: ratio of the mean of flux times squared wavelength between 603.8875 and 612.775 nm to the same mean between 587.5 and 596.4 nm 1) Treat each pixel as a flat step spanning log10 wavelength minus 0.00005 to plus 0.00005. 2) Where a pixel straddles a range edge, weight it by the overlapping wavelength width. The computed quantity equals 1.2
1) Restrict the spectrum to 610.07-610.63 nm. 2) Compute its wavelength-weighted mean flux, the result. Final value 6.71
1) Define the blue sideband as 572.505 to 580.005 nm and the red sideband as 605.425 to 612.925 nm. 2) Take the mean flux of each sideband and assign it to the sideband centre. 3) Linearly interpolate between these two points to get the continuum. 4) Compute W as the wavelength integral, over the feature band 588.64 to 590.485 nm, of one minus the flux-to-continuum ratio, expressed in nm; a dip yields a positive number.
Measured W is 0.75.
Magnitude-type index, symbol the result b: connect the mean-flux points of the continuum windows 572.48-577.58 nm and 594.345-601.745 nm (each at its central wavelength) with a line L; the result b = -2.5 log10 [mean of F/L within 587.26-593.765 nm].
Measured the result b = 0.16 mag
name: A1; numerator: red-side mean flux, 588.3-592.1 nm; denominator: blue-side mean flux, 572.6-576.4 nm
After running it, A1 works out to 0.8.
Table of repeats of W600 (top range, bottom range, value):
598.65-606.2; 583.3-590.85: 1.24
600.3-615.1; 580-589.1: 1.16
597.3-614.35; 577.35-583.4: 1.13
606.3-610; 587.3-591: 1.46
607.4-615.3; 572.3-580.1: 1.16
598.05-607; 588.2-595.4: 1.20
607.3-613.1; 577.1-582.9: 1.14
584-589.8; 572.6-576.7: 0.91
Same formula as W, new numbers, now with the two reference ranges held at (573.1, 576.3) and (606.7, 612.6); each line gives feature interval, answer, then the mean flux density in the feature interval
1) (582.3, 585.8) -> 0.010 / 6.94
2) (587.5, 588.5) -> 0.090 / 6.34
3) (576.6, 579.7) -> 0.048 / 6.81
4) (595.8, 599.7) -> 0.031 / 6.97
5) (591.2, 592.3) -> 0.053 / 6.66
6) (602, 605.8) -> -0.086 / 7.22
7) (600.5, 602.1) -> 0.009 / 7.01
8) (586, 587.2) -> 0.037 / 6.75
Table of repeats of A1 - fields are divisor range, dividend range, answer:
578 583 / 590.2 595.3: 1.01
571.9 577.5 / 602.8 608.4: 1.06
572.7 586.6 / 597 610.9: 1.04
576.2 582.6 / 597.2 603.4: 1.03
